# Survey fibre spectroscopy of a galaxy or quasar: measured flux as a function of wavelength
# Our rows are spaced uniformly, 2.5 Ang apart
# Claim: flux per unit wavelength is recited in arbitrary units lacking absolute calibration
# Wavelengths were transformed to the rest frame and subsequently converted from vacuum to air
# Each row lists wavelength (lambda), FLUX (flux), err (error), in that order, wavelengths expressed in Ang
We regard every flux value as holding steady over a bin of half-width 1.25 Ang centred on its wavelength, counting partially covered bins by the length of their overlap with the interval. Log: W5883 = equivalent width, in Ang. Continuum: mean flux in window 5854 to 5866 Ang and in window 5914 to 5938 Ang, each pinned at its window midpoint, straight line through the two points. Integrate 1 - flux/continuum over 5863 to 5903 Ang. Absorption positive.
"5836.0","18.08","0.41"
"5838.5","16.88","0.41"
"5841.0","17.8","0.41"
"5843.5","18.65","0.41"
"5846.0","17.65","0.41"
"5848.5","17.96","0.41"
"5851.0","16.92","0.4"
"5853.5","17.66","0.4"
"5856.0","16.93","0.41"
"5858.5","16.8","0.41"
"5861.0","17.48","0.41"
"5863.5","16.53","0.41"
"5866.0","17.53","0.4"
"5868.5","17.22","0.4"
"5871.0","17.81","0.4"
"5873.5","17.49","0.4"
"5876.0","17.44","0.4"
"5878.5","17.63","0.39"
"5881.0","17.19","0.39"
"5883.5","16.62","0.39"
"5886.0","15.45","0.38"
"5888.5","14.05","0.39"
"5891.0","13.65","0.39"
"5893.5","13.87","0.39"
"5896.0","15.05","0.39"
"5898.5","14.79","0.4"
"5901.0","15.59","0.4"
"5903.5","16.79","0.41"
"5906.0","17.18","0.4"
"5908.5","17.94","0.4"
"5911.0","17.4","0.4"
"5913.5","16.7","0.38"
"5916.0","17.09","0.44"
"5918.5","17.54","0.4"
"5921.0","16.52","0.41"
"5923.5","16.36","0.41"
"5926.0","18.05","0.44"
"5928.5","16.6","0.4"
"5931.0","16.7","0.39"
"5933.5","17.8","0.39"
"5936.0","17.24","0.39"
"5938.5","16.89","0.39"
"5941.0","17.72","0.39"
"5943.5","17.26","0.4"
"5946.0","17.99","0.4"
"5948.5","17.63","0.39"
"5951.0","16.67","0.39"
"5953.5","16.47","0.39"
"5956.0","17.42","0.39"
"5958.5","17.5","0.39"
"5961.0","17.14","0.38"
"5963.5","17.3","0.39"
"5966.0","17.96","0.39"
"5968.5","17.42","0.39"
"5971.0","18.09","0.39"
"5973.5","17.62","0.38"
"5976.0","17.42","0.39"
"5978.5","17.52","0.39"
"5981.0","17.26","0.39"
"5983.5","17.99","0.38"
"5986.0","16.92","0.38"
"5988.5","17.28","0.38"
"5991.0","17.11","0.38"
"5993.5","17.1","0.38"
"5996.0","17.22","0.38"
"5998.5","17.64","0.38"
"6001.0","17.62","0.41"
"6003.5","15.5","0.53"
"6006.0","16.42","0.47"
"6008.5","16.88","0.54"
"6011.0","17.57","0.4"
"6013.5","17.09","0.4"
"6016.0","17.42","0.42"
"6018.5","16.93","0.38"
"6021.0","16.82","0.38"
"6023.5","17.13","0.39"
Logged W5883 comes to 2.2 Ang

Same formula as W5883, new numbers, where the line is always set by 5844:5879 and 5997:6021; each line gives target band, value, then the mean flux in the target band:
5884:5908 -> 2.8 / 15.3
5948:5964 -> 0.0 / 17.1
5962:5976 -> -0.4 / 17.6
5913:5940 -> 0.2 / 17.1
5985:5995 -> 0.0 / 17.1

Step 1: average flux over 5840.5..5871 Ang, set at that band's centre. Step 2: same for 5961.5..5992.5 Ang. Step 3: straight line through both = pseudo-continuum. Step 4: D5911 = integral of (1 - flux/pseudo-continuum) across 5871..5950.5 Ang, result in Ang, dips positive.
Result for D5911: 3.6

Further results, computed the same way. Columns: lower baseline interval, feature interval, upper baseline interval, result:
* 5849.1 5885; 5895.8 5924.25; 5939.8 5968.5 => 1.09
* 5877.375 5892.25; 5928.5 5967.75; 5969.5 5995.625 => -1.07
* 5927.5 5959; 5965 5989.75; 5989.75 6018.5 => -0.61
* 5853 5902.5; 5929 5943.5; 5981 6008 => -0.46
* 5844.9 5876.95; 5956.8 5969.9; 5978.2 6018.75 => -0.21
